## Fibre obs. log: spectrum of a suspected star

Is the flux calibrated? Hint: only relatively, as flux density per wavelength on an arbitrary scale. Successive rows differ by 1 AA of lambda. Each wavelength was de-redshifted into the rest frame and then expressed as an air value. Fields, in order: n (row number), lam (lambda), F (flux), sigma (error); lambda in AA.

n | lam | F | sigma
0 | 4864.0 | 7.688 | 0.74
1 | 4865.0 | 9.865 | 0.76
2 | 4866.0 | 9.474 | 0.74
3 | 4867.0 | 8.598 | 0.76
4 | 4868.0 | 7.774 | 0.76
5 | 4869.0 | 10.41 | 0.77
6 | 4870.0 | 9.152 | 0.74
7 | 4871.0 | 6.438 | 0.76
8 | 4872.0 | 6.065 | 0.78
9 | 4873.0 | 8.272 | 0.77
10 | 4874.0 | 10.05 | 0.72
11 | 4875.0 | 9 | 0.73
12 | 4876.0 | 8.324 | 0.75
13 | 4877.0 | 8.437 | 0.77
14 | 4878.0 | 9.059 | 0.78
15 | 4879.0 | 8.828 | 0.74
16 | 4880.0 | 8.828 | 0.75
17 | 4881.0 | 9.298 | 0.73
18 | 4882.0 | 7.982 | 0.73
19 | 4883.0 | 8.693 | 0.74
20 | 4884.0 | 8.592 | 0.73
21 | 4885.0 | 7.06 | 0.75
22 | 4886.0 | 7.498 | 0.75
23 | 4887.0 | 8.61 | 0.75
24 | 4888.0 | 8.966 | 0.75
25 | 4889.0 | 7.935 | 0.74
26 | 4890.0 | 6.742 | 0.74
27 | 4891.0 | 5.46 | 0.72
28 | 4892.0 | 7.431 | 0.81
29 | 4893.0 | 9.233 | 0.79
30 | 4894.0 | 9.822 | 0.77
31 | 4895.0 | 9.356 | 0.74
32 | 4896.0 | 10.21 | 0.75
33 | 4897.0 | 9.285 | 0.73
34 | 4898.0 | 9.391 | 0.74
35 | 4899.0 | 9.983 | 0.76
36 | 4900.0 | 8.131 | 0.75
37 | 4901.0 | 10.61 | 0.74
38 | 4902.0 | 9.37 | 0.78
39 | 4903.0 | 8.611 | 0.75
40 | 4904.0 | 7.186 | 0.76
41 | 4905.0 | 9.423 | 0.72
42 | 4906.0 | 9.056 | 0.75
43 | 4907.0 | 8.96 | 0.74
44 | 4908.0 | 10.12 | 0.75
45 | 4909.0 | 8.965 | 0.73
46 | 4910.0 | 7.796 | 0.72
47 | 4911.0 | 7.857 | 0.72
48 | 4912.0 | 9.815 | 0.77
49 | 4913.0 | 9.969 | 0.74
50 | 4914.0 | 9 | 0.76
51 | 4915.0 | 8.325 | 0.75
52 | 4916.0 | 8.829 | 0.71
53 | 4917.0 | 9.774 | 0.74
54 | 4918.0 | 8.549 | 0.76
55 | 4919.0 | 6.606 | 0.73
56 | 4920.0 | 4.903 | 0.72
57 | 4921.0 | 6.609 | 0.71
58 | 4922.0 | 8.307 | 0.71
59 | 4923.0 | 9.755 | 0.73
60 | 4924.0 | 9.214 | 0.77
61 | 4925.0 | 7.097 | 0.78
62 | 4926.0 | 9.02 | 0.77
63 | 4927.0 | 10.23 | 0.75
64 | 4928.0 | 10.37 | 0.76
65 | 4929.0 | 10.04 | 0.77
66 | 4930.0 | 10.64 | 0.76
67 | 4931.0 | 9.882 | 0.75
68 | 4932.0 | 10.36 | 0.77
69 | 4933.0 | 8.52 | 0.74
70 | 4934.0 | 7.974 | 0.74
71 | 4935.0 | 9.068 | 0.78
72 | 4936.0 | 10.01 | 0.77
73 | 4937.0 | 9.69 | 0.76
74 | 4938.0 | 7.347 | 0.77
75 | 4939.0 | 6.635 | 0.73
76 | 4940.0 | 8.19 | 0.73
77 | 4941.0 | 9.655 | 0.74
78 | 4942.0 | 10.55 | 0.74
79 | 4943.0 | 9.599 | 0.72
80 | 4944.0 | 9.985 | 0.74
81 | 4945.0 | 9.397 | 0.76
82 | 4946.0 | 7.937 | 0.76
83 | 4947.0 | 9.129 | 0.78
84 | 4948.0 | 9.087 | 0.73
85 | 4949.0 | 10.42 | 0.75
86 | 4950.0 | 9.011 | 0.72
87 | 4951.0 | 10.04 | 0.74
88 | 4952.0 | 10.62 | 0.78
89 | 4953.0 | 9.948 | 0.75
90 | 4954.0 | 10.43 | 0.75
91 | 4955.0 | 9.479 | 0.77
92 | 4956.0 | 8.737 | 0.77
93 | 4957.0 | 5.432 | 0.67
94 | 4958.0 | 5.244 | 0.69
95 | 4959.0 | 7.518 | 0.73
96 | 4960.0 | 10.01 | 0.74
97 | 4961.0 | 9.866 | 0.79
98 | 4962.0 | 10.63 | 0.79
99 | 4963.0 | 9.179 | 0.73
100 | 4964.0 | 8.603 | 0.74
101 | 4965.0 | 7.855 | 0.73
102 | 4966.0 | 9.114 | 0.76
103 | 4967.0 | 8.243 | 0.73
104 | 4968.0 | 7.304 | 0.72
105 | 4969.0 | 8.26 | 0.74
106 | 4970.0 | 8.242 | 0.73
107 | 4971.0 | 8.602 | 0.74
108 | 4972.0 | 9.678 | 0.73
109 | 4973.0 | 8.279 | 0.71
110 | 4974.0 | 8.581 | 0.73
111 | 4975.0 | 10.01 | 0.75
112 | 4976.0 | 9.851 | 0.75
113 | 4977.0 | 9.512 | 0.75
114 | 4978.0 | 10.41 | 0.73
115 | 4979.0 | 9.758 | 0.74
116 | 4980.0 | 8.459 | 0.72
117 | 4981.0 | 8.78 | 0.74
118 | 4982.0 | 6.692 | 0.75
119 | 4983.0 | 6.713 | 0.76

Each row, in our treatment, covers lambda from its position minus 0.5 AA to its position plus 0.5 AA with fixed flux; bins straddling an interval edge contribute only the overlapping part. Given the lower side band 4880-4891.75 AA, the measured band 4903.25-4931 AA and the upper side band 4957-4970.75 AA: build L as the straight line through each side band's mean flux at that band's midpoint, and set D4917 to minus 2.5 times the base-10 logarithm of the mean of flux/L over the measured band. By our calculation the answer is -0.09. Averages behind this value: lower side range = 7.92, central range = 8.78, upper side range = 8.36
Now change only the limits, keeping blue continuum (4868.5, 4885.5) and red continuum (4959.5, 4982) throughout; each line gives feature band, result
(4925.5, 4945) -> -0.07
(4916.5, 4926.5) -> 0.10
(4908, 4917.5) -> -0.04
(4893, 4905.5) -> -0.08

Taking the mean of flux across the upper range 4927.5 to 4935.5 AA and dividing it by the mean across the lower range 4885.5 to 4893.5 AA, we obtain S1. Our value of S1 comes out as 1.2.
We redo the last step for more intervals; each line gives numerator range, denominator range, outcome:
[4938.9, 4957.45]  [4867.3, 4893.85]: 1.12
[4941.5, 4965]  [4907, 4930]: 1.05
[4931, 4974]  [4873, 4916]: 1.02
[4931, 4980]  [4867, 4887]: 1.07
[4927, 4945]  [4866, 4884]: 1.09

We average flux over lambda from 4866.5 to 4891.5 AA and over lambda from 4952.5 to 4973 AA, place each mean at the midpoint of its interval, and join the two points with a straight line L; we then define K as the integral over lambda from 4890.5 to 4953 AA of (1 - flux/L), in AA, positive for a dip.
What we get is -4.1 AA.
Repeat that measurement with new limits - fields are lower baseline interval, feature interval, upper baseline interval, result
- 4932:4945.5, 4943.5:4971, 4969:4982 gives 0.5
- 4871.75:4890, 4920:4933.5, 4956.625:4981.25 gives -0.8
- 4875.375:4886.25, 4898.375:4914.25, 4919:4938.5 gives -0.7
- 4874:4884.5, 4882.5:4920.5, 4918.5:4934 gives 0.8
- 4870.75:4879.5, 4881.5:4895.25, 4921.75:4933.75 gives 0.9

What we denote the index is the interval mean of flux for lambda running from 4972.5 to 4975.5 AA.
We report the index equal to 8.96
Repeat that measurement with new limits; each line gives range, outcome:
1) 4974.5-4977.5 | 9.79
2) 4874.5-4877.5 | 8.59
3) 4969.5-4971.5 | 8.42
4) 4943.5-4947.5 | 9.11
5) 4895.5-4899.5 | 9.72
